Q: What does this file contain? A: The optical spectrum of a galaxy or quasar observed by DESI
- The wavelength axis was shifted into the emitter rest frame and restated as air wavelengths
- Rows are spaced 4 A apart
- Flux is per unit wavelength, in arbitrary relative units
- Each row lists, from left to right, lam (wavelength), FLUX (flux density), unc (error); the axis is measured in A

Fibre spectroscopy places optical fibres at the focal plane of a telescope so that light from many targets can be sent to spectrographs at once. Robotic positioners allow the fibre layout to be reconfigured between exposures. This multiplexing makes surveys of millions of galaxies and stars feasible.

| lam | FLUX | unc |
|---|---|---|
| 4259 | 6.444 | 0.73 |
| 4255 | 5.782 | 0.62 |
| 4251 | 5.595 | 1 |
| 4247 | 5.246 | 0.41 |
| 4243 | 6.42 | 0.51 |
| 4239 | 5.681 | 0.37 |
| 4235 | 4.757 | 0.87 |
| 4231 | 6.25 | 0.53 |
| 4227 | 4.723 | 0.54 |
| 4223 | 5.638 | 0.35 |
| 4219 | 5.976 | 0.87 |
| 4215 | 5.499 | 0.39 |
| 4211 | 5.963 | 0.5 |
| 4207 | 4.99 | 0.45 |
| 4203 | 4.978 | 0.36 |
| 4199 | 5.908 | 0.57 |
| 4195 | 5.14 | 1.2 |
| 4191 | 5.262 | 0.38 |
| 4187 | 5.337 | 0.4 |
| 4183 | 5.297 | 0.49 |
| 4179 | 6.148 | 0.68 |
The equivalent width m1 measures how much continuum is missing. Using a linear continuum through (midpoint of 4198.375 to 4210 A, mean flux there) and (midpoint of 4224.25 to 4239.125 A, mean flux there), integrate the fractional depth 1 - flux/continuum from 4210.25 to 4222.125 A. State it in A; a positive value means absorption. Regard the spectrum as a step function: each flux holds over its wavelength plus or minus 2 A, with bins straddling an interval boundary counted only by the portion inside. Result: -1.1 A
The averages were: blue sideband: 5.28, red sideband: 5.33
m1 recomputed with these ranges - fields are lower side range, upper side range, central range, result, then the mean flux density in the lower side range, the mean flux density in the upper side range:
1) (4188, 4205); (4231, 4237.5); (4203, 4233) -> -1.3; 5.32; 5.29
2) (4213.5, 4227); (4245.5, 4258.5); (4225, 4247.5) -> 0.3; 5.57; 5.66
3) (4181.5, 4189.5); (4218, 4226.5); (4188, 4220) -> 0.1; 5.31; 5.6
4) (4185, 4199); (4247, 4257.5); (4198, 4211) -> 0.1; 5.34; 5.64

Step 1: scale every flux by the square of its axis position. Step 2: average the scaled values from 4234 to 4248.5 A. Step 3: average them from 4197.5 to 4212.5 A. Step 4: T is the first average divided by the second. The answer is 1.05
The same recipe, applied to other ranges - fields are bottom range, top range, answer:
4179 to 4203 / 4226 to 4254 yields 1.05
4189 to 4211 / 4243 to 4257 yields 1.09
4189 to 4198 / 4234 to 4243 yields 1.07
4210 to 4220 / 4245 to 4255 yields 0.97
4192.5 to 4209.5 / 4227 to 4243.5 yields 1.08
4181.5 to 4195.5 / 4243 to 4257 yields 1.11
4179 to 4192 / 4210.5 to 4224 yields 1.08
